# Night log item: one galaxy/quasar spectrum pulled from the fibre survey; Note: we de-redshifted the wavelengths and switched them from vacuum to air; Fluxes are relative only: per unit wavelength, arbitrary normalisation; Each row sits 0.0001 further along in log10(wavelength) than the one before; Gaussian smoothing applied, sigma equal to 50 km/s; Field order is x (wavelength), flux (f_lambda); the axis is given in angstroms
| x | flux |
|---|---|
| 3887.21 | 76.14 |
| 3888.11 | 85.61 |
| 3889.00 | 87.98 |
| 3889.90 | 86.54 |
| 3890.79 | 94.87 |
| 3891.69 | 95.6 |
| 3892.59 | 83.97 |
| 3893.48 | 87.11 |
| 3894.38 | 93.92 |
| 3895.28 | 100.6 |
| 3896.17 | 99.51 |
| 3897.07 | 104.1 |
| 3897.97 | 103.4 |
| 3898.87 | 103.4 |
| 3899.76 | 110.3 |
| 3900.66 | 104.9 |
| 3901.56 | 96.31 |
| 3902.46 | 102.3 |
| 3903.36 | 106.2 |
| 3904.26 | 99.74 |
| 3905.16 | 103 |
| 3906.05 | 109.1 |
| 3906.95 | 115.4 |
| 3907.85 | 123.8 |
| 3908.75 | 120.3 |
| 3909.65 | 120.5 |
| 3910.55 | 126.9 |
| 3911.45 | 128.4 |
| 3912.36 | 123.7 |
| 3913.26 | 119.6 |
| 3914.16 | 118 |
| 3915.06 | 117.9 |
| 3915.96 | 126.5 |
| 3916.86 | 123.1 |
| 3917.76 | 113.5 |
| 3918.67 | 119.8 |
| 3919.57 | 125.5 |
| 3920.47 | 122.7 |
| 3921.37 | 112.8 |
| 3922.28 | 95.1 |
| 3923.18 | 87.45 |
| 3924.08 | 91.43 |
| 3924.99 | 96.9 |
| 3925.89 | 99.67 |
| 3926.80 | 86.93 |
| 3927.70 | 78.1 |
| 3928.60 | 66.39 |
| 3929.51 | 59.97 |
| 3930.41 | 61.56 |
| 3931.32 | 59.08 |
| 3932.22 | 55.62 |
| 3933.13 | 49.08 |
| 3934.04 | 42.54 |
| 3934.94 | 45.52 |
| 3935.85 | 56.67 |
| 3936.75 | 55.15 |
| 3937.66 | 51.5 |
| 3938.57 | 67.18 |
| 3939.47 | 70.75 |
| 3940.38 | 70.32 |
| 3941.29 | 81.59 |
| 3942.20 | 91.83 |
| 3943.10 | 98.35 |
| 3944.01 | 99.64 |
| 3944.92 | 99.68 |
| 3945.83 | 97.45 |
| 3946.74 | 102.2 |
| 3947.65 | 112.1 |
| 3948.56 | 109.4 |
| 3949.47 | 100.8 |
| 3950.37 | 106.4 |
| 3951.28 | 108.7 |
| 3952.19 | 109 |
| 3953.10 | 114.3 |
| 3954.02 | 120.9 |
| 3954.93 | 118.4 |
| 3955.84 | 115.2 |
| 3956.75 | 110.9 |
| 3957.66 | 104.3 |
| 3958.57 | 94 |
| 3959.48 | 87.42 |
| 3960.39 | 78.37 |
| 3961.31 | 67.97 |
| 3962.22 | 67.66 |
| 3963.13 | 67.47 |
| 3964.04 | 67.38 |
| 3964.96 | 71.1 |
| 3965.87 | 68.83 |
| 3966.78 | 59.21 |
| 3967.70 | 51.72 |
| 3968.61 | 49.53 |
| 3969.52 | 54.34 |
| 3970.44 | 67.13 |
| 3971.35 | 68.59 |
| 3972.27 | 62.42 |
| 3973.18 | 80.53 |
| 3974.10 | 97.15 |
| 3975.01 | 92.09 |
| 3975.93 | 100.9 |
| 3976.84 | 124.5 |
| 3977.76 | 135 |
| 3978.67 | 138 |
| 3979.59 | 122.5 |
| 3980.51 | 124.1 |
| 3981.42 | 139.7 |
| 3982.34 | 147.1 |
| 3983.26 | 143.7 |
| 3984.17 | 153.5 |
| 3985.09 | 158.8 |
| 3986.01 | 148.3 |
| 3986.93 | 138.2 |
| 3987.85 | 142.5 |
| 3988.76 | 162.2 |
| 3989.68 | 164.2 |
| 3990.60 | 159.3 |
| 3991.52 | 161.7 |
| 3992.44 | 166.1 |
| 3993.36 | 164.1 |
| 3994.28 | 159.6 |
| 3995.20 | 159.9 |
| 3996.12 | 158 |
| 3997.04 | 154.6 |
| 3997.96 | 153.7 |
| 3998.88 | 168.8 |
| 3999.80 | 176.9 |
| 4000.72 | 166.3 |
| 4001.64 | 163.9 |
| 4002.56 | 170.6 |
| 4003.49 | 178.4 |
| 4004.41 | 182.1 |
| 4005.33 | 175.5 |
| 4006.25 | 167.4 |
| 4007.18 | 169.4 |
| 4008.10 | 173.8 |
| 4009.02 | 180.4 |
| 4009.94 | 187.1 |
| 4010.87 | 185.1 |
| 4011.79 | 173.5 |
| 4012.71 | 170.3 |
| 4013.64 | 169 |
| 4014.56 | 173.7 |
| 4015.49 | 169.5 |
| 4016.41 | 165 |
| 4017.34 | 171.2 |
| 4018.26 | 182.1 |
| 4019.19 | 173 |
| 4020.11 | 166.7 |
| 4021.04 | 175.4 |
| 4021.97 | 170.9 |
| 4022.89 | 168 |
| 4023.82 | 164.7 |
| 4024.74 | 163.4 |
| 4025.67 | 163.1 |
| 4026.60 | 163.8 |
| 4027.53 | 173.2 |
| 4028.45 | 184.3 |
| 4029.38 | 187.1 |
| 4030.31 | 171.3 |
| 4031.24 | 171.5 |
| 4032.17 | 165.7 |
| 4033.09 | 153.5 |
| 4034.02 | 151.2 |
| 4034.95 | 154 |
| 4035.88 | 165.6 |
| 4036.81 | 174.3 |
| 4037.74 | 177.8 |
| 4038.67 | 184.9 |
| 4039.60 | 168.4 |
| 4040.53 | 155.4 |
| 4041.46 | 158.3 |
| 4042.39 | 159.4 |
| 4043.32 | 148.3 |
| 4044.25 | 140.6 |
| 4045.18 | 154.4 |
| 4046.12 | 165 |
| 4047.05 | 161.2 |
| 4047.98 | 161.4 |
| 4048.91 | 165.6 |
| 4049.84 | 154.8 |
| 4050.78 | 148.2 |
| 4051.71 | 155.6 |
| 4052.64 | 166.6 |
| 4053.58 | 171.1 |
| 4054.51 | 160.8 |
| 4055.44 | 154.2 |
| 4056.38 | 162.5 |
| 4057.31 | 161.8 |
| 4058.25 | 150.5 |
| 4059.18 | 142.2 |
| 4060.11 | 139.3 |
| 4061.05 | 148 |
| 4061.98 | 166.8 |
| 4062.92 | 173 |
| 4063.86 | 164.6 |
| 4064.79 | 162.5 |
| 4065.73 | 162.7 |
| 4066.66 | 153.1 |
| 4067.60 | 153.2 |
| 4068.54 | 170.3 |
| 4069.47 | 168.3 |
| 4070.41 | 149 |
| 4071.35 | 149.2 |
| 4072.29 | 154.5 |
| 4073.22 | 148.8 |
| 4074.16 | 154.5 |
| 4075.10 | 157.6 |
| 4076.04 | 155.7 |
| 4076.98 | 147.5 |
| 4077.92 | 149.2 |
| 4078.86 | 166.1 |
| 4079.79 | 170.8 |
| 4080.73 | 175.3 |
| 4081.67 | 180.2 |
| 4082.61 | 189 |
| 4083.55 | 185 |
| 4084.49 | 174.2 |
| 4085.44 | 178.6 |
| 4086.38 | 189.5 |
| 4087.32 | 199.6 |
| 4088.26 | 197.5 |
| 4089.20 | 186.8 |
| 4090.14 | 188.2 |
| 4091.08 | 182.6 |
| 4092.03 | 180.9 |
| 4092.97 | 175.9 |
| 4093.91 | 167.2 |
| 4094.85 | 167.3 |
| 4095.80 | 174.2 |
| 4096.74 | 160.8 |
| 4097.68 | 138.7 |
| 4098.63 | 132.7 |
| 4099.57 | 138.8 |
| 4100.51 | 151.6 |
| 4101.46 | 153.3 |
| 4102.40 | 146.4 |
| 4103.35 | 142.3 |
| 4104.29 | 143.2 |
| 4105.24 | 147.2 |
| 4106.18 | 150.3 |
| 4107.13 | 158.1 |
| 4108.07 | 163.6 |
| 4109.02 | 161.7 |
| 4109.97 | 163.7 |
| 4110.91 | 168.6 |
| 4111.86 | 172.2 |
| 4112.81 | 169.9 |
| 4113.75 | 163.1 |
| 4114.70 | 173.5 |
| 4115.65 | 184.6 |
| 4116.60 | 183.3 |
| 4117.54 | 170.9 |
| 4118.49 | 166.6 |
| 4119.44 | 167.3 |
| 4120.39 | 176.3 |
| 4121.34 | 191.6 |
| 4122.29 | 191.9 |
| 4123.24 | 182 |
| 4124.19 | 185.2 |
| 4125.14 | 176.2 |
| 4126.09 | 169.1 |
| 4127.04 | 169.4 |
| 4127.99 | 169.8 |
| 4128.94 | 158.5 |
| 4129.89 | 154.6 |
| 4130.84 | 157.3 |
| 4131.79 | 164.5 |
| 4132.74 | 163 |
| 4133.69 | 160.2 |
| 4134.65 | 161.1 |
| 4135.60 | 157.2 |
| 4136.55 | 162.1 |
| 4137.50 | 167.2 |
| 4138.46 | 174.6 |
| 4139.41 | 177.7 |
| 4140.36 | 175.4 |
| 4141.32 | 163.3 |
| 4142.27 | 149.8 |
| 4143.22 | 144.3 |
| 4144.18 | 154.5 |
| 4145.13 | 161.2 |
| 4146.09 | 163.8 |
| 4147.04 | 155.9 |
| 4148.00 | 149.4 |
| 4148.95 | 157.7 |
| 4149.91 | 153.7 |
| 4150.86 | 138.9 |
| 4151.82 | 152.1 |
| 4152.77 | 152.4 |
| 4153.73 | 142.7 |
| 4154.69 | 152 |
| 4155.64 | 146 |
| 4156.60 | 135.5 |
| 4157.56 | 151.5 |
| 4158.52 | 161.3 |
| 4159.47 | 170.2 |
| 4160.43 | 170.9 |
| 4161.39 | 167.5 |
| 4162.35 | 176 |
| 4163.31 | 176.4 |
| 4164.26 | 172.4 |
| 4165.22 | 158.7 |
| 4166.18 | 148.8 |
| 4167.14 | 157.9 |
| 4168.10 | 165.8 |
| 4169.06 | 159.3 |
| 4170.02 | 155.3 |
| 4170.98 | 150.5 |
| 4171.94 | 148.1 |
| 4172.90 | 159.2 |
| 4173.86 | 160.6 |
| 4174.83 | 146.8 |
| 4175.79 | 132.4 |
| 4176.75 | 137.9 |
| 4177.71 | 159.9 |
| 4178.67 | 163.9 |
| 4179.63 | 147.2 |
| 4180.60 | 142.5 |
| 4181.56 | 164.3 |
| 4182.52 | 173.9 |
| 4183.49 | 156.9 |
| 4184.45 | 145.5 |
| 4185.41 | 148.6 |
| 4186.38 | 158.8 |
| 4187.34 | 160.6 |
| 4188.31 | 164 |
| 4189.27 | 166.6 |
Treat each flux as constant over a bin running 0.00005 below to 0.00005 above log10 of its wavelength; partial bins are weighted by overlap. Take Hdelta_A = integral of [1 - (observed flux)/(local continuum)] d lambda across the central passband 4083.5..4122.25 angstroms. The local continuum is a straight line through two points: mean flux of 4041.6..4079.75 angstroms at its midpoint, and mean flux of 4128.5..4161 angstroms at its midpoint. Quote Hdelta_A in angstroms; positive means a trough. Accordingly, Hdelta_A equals -2.6 angstroms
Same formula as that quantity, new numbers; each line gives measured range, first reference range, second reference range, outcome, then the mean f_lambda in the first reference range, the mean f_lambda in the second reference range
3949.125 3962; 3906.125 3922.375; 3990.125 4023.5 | 3.62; 120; 170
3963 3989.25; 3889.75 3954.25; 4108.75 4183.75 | 1.77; 96.4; 162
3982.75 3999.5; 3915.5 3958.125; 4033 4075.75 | -4.67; 91.3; 159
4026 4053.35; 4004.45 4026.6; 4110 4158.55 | 1.10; 172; 164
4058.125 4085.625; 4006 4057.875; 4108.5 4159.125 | 0.69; 167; 164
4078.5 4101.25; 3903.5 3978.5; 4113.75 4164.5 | -4.15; 92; 164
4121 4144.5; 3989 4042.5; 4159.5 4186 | -0.99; 169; 157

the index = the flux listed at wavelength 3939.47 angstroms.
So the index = 70.75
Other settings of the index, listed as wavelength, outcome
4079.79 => 170.8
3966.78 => 59.21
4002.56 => 170.6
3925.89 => 99.67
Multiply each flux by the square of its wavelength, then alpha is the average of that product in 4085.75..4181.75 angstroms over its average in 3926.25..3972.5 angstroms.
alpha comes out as 2.23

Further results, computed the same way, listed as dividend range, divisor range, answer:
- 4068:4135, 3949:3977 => 2.07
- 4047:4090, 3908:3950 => 1.90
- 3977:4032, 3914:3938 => 1.99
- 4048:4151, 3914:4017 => 1.51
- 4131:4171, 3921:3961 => 2.03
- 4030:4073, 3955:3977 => 2.09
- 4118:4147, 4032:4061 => 1.10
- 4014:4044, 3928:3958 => 2.05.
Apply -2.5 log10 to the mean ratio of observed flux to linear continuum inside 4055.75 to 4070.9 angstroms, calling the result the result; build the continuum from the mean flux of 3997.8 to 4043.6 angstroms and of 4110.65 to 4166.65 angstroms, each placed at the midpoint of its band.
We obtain 0.07 mag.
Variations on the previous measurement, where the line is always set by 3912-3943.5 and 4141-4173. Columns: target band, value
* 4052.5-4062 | -0.23 mag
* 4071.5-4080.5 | -0.19 mag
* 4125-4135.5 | -0.10 mag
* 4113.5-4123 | -0.22 mag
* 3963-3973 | 0.49 mag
